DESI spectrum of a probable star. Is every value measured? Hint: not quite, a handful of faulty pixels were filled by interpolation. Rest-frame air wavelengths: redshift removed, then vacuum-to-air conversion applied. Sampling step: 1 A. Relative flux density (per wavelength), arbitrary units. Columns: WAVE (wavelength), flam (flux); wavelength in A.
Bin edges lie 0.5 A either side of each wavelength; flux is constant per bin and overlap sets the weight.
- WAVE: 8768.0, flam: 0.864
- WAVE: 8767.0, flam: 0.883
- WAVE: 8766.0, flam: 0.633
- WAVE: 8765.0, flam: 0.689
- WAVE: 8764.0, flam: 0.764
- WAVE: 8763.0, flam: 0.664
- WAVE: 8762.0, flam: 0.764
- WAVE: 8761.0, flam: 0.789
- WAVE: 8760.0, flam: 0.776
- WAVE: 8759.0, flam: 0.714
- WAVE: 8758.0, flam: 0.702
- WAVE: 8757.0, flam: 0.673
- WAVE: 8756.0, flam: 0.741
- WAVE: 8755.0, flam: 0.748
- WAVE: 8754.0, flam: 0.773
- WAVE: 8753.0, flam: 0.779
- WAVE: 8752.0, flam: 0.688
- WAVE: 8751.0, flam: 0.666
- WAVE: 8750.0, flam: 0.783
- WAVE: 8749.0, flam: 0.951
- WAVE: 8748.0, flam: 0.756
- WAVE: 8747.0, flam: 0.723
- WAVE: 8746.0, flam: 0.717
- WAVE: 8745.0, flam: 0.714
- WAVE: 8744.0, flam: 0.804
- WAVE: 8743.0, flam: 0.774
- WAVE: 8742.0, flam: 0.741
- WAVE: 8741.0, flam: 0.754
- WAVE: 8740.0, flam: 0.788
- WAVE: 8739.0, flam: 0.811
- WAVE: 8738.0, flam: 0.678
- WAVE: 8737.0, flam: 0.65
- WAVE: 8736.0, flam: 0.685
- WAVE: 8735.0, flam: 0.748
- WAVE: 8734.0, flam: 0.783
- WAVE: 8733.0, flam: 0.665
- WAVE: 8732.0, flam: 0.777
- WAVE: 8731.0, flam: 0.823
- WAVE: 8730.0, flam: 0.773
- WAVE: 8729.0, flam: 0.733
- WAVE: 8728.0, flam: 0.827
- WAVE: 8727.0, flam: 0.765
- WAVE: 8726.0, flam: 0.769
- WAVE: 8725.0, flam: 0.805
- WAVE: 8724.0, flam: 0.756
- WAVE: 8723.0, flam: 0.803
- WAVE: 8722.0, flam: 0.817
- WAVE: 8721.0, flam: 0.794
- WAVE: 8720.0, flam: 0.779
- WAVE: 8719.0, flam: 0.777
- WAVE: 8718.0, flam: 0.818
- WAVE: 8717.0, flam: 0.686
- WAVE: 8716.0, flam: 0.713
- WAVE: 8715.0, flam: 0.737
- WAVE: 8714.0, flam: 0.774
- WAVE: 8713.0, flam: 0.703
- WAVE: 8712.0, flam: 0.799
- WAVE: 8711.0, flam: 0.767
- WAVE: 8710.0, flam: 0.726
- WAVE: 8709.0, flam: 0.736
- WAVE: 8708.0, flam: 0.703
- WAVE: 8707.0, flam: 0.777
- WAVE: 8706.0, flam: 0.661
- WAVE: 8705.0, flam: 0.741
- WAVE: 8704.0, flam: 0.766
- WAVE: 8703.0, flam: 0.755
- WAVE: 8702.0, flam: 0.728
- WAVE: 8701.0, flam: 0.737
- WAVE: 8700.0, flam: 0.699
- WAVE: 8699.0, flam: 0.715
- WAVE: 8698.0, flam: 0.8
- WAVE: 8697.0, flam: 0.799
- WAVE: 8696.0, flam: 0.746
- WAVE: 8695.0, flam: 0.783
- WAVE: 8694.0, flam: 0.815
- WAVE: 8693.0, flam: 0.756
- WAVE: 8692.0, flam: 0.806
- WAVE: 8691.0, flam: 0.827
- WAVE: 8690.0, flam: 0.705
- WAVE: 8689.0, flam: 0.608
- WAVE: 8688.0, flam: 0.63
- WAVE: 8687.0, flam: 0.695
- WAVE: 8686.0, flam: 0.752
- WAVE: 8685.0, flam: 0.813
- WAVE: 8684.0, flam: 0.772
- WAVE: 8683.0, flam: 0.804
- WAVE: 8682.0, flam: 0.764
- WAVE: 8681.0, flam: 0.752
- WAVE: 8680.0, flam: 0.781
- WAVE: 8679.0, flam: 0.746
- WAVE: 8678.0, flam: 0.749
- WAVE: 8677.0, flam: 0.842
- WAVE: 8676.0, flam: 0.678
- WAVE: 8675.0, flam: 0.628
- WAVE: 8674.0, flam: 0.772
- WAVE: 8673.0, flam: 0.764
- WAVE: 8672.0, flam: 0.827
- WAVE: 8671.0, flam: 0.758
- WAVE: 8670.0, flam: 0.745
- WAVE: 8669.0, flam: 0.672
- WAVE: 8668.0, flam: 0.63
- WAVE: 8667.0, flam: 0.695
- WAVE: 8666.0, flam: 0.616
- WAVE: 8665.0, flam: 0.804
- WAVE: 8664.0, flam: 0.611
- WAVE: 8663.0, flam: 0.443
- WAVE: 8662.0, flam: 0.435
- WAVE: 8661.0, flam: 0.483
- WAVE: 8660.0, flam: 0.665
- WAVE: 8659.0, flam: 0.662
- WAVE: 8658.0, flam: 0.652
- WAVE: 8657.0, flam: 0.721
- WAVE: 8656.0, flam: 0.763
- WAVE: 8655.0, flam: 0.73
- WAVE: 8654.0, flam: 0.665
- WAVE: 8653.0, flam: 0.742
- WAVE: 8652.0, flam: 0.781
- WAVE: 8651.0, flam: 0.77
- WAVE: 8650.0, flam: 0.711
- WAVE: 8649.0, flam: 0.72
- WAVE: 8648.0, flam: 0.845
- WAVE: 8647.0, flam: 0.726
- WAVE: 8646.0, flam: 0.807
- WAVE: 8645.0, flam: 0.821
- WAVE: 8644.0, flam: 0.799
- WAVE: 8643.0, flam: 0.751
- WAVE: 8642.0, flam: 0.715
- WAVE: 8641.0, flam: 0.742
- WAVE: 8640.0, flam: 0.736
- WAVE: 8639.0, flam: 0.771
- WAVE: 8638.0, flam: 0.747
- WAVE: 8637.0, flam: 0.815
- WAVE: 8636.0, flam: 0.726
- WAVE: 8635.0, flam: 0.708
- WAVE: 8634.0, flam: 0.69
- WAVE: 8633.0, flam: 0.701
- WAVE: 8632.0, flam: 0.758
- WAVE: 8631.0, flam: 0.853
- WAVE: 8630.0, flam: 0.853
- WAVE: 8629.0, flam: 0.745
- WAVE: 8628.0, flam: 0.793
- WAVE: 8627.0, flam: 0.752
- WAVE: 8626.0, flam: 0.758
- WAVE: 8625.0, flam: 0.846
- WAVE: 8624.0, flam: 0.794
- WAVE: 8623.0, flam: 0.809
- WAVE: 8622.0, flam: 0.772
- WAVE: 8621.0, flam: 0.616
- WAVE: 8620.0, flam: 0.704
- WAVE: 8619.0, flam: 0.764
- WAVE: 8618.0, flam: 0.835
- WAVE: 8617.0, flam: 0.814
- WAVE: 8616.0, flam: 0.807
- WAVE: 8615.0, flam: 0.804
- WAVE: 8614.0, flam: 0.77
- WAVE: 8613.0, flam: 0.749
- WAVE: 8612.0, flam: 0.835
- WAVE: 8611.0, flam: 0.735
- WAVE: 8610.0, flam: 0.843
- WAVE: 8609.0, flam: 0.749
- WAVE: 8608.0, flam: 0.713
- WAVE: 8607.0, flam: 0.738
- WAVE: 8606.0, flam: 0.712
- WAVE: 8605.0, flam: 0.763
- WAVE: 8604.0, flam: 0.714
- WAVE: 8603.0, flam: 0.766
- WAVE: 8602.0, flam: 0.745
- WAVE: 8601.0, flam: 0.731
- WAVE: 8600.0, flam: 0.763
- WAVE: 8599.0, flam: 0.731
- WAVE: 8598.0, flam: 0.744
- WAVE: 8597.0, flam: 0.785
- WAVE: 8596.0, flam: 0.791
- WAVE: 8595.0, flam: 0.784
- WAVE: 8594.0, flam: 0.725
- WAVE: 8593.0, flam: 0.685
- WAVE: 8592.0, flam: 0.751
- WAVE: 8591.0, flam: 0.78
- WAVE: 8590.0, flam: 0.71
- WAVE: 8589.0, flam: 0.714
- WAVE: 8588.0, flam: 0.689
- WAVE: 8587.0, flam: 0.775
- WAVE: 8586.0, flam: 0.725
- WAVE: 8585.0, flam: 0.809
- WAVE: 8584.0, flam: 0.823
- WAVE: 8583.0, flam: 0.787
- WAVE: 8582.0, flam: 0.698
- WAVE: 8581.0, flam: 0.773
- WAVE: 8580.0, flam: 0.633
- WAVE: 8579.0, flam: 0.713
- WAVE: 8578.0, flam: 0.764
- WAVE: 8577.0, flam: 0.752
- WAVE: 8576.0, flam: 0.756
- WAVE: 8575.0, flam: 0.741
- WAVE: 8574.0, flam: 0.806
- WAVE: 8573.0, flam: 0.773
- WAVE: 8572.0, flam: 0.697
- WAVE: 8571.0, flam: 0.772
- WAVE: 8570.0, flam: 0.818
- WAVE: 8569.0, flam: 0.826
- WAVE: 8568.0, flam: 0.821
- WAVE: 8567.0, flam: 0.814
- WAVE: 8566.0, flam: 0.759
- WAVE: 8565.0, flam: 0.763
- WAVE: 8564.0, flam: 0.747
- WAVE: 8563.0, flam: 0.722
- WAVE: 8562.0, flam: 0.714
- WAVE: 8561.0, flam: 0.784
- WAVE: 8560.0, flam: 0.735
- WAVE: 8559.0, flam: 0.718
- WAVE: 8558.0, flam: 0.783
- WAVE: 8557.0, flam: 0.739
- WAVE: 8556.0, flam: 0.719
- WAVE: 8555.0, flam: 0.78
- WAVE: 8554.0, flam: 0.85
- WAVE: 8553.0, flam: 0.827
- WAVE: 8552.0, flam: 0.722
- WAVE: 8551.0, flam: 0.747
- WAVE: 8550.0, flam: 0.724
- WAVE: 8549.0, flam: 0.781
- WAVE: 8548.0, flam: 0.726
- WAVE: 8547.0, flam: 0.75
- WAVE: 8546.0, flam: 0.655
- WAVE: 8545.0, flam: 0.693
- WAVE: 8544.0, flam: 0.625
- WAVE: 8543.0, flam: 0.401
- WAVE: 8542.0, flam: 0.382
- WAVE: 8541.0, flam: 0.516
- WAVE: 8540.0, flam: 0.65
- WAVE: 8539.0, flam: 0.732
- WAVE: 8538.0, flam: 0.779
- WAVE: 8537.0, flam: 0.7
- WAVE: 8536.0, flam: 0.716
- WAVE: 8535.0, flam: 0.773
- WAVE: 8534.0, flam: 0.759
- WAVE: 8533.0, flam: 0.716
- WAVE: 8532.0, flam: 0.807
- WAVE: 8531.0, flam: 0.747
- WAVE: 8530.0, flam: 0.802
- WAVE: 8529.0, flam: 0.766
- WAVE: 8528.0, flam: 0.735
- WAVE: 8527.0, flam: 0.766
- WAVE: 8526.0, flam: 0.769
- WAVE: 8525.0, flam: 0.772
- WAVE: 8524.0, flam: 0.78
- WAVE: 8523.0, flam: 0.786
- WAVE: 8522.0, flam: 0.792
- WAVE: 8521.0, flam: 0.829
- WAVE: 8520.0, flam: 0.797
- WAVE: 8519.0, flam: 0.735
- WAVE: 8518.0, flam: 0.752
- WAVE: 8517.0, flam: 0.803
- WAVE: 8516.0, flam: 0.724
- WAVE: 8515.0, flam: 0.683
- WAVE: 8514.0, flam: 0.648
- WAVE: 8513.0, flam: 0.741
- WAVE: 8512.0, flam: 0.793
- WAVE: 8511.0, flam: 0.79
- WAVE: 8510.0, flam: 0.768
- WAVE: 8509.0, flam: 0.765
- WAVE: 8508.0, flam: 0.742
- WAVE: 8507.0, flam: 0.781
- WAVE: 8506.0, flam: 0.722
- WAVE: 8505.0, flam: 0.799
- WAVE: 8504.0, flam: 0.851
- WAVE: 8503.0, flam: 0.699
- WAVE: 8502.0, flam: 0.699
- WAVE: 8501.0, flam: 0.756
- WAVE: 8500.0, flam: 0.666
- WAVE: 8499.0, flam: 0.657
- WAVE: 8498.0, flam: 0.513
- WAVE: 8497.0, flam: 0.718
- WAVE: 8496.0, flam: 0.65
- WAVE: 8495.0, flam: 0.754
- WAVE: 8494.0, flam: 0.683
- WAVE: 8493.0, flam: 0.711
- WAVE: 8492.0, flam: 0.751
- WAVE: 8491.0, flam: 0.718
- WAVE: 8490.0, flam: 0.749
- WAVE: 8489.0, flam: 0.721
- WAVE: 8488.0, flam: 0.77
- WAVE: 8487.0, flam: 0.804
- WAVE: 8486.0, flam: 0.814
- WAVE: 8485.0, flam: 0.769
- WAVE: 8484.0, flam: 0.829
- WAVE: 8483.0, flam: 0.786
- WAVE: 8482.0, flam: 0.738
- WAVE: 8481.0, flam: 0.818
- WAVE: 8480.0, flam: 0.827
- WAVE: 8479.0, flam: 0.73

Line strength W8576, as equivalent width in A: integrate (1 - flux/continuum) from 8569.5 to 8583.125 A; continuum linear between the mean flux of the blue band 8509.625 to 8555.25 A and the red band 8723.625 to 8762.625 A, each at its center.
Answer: -0.24 A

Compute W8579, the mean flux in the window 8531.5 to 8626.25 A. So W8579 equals 0.743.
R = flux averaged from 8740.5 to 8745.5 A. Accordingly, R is 0.757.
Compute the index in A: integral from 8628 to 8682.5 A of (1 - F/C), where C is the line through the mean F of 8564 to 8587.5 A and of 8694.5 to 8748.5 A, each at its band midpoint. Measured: 2.4 A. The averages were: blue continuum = 0.765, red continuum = 0.753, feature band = 0.724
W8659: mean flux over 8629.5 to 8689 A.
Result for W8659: 0.725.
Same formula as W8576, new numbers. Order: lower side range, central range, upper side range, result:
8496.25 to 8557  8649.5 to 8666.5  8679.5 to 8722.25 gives 1.90 A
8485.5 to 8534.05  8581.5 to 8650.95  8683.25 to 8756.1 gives -0.97 A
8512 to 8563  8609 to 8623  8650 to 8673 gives -1.53 A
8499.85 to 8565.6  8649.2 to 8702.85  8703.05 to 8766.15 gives 1.98 A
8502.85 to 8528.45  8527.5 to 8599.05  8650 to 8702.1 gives 1.28 A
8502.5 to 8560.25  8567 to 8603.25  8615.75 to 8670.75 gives -1.14 A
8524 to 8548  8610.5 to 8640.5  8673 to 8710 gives -1.78 A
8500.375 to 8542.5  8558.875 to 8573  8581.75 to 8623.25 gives -0.30 A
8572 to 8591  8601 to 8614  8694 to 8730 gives -0.11 A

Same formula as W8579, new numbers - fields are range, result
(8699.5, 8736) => 0.755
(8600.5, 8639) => 0.764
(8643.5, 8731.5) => 0.737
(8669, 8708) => 0.748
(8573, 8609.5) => 0.746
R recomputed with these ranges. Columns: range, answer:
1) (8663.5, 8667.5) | 0.681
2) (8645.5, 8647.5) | 0.766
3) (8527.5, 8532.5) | 0.771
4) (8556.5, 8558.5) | 0.761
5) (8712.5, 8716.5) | 0.732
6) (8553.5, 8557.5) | 0.772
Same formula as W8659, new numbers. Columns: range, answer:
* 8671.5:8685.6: 0.764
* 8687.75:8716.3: 0.743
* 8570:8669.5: 0.739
